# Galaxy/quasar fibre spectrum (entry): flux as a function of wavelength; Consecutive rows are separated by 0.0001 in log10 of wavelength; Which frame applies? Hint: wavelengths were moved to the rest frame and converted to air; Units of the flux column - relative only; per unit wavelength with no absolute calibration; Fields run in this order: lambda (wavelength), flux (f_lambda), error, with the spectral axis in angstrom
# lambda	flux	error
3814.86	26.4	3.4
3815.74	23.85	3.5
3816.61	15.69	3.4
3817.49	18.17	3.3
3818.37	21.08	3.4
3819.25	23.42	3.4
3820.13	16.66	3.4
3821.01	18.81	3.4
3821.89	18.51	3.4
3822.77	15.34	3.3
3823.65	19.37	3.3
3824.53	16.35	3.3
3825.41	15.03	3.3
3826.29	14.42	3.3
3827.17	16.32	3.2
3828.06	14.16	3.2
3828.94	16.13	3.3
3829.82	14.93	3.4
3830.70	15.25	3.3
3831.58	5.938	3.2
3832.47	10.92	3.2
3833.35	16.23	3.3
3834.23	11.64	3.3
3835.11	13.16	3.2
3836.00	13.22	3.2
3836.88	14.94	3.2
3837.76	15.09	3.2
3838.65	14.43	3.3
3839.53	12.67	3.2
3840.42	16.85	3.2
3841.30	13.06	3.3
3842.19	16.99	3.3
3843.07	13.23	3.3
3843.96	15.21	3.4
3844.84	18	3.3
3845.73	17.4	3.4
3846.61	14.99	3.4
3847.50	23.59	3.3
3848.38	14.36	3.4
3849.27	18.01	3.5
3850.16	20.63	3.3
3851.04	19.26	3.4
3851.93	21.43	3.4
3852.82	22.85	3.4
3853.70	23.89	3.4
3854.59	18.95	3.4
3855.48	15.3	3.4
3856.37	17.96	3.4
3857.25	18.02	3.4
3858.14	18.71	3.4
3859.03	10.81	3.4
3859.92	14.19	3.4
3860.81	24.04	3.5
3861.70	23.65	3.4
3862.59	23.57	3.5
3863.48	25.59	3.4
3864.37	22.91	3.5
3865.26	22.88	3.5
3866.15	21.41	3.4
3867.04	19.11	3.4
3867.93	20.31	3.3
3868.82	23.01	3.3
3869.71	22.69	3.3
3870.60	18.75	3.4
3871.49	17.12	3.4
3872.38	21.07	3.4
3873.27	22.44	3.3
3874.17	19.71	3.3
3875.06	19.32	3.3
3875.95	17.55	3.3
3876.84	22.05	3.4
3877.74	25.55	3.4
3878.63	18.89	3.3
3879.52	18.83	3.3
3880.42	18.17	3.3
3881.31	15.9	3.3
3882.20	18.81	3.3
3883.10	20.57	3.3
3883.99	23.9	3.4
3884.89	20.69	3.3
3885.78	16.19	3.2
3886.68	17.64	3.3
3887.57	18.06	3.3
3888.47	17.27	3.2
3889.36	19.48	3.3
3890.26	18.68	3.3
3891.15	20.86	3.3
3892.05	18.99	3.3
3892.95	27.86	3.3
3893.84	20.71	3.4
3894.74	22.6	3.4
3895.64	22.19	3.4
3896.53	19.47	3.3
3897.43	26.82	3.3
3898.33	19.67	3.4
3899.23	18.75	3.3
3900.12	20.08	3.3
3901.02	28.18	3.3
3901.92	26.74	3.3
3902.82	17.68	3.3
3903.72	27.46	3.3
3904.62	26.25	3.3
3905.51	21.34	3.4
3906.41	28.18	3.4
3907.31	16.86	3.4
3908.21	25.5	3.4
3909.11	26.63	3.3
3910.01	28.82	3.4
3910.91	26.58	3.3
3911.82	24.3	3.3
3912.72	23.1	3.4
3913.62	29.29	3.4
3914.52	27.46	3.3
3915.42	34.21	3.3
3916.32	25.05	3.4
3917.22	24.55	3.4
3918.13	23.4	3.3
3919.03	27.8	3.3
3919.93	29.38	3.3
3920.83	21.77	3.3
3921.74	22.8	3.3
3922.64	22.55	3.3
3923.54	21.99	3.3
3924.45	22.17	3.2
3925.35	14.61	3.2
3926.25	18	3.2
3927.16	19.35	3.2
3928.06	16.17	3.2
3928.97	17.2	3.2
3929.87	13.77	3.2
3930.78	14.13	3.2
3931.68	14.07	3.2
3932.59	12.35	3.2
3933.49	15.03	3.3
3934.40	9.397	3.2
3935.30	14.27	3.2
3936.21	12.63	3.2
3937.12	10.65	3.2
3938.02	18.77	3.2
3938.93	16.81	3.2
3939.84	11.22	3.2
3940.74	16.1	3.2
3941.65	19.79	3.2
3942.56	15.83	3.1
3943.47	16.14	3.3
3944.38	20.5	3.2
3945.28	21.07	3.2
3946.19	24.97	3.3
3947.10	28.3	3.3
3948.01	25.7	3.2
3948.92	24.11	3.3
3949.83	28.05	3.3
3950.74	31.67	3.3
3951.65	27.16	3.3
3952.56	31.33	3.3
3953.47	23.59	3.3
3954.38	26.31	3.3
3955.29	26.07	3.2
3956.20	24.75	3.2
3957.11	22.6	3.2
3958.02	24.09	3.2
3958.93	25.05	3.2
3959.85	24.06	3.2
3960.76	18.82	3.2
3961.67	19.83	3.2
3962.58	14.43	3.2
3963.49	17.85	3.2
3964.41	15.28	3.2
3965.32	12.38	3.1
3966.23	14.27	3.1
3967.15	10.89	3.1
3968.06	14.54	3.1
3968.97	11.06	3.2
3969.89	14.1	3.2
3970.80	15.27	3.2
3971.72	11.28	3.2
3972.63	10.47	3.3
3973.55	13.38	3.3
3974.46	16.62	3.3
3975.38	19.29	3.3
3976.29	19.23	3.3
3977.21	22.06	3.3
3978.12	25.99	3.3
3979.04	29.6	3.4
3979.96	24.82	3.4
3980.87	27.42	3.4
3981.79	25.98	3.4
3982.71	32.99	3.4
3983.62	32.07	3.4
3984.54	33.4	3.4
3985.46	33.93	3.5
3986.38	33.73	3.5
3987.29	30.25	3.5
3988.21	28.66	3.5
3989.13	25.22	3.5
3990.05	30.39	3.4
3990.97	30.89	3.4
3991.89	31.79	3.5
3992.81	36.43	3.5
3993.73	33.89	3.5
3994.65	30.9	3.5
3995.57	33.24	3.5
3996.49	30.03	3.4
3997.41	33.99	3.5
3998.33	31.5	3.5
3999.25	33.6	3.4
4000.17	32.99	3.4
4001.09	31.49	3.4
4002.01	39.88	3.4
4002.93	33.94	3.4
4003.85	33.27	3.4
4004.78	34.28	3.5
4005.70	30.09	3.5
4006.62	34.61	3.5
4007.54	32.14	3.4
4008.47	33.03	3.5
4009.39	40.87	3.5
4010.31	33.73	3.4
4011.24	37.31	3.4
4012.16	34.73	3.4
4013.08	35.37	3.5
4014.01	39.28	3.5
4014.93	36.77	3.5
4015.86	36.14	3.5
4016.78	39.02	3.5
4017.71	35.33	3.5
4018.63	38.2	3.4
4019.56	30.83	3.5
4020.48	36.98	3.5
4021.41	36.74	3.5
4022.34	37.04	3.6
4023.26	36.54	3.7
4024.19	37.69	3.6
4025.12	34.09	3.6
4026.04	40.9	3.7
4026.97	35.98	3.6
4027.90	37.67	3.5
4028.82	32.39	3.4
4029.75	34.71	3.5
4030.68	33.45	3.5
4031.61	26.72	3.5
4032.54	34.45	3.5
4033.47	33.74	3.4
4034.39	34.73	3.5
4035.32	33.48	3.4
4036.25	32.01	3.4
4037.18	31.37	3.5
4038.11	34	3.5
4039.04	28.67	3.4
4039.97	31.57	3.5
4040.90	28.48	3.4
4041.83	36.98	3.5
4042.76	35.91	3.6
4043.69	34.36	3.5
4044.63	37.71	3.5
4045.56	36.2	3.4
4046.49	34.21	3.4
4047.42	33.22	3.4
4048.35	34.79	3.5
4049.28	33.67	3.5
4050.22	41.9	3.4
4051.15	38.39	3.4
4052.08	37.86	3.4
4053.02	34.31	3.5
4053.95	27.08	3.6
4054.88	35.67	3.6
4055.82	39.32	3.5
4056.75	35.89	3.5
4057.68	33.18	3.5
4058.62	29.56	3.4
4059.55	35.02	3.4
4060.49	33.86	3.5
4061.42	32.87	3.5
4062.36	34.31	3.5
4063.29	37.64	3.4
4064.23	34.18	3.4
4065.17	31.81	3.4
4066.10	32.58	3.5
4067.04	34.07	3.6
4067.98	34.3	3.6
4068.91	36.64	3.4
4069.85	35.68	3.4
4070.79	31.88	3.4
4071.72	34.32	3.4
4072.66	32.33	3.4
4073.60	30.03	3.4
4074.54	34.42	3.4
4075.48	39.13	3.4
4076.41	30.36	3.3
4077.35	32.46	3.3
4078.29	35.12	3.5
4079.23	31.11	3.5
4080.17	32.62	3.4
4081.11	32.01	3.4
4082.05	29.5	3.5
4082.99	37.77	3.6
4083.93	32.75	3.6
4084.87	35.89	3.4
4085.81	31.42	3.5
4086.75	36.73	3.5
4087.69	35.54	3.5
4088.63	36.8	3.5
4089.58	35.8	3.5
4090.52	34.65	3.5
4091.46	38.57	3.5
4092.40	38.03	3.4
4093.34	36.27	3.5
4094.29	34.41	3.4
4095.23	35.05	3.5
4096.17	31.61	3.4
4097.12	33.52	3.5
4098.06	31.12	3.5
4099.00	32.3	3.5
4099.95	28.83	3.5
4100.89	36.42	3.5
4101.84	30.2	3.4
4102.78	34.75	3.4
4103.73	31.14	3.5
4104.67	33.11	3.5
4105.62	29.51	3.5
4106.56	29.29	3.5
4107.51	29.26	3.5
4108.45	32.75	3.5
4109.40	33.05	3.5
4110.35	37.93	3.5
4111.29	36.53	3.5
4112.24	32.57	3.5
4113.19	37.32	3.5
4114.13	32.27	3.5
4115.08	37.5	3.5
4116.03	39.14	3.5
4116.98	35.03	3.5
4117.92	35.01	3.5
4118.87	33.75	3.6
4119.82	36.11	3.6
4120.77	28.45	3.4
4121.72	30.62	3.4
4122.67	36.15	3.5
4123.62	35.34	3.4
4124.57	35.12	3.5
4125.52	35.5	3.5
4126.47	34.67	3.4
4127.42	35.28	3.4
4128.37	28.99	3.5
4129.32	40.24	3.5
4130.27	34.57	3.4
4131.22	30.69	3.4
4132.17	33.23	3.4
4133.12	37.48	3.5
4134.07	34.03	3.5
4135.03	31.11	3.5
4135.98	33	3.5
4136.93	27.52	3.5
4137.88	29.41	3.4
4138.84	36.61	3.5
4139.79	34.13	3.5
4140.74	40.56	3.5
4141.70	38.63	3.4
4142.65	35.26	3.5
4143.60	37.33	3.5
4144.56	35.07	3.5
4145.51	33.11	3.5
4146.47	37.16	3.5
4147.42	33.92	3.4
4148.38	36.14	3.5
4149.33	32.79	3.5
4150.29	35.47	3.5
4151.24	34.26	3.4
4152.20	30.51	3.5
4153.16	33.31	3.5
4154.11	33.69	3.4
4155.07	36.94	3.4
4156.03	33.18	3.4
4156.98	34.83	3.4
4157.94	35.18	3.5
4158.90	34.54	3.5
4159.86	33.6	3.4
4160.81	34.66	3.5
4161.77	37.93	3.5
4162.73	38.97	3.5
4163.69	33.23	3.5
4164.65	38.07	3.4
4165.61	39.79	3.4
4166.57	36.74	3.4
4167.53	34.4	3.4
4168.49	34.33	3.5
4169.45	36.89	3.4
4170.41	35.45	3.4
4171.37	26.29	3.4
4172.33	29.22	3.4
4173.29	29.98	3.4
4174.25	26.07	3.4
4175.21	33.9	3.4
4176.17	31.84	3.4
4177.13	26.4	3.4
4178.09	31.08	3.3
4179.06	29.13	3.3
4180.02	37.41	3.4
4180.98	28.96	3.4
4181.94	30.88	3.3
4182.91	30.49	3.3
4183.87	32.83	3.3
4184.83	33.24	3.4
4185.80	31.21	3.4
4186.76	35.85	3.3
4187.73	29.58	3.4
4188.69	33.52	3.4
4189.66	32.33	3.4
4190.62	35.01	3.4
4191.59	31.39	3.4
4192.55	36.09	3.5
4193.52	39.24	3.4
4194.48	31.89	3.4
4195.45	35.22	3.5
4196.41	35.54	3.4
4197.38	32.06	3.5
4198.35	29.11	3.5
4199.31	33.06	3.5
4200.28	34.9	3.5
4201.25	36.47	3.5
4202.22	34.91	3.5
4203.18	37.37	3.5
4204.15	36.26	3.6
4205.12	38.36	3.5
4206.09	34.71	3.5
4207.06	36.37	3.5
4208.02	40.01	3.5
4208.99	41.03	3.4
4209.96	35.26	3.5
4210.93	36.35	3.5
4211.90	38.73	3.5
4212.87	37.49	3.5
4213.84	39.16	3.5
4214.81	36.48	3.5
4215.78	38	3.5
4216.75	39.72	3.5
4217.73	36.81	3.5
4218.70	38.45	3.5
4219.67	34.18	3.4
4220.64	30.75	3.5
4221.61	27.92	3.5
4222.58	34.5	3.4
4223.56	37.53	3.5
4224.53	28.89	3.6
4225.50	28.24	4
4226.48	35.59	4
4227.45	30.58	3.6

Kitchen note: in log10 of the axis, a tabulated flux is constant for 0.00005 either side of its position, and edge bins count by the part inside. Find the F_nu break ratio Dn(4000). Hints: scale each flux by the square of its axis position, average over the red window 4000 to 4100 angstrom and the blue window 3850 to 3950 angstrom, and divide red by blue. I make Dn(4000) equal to 1.8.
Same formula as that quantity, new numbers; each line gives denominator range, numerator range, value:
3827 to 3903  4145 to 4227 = 2.13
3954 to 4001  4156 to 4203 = 1.51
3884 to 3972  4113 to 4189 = 1.82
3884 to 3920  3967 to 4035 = 1.38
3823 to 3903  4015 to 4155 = 2.05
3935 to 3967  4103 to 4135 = 1.79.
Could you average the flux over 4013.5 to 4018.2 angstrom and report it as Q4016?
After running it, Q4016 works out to 37.3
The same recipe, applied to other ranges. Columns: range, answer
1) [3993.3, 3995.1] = 32.4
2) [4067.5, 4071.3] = 34.7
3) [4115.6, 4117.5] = 37.1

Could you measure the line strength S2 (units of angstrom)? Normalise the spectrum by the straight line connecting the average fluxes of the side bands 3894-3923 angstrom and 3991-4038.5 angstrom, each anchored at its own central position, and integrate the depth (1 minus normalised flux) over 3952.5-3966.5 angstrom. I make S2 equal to 3.9 angstrom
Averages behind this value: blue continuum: 24.5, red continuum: 34.5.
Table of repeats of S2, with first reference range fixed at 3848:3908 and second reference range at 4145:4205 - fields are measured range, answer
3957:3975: 6.1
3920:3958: 5.5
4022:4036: -3.9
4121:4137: -1.1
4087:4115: -3.1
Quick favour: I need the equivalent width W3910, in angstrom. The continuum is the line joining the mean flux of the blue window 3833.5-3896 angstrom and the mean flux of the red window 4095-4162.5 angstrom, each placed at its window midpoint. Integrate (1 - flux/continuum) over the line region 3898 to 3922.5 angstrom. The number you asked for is -3.8 angstrom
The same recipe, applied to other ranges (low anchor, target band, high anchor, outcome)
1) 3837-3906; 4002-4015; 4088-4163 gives -3.5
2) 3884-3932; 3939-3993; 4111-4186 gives 5.2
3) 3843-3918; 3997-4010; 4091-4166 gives -2.9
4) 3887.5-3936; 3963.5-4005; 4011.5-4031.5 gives 7.5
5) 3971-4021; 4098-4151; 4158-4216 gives -1.4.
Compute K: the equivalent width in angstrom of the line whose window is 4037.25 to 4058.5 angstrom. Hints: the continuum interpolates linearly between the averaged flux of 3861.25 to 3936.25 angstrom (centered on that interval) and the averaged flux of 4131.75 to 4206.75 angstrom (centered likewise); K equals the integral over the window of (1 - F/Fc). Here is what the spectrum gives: -4.8 angstrom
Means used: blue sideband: 21.2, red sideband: 33.9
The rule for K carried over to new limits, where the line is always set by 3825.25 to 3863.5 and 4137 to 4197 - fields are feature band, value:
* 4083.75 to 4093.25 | -1.95 angstrom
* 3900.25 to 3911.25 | -2.74 angstrom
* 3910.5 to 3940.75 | 1.54 angstrom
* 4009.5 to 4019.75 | -4.25 angstrom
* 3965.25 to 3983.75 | 3.53 angstrom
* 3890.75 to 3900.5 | -1.16 angstrom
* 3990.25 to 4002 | -3.84 angstrom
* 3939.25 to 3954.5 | -0.54 angstrom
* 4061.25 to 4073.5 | -2.34 angstrom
